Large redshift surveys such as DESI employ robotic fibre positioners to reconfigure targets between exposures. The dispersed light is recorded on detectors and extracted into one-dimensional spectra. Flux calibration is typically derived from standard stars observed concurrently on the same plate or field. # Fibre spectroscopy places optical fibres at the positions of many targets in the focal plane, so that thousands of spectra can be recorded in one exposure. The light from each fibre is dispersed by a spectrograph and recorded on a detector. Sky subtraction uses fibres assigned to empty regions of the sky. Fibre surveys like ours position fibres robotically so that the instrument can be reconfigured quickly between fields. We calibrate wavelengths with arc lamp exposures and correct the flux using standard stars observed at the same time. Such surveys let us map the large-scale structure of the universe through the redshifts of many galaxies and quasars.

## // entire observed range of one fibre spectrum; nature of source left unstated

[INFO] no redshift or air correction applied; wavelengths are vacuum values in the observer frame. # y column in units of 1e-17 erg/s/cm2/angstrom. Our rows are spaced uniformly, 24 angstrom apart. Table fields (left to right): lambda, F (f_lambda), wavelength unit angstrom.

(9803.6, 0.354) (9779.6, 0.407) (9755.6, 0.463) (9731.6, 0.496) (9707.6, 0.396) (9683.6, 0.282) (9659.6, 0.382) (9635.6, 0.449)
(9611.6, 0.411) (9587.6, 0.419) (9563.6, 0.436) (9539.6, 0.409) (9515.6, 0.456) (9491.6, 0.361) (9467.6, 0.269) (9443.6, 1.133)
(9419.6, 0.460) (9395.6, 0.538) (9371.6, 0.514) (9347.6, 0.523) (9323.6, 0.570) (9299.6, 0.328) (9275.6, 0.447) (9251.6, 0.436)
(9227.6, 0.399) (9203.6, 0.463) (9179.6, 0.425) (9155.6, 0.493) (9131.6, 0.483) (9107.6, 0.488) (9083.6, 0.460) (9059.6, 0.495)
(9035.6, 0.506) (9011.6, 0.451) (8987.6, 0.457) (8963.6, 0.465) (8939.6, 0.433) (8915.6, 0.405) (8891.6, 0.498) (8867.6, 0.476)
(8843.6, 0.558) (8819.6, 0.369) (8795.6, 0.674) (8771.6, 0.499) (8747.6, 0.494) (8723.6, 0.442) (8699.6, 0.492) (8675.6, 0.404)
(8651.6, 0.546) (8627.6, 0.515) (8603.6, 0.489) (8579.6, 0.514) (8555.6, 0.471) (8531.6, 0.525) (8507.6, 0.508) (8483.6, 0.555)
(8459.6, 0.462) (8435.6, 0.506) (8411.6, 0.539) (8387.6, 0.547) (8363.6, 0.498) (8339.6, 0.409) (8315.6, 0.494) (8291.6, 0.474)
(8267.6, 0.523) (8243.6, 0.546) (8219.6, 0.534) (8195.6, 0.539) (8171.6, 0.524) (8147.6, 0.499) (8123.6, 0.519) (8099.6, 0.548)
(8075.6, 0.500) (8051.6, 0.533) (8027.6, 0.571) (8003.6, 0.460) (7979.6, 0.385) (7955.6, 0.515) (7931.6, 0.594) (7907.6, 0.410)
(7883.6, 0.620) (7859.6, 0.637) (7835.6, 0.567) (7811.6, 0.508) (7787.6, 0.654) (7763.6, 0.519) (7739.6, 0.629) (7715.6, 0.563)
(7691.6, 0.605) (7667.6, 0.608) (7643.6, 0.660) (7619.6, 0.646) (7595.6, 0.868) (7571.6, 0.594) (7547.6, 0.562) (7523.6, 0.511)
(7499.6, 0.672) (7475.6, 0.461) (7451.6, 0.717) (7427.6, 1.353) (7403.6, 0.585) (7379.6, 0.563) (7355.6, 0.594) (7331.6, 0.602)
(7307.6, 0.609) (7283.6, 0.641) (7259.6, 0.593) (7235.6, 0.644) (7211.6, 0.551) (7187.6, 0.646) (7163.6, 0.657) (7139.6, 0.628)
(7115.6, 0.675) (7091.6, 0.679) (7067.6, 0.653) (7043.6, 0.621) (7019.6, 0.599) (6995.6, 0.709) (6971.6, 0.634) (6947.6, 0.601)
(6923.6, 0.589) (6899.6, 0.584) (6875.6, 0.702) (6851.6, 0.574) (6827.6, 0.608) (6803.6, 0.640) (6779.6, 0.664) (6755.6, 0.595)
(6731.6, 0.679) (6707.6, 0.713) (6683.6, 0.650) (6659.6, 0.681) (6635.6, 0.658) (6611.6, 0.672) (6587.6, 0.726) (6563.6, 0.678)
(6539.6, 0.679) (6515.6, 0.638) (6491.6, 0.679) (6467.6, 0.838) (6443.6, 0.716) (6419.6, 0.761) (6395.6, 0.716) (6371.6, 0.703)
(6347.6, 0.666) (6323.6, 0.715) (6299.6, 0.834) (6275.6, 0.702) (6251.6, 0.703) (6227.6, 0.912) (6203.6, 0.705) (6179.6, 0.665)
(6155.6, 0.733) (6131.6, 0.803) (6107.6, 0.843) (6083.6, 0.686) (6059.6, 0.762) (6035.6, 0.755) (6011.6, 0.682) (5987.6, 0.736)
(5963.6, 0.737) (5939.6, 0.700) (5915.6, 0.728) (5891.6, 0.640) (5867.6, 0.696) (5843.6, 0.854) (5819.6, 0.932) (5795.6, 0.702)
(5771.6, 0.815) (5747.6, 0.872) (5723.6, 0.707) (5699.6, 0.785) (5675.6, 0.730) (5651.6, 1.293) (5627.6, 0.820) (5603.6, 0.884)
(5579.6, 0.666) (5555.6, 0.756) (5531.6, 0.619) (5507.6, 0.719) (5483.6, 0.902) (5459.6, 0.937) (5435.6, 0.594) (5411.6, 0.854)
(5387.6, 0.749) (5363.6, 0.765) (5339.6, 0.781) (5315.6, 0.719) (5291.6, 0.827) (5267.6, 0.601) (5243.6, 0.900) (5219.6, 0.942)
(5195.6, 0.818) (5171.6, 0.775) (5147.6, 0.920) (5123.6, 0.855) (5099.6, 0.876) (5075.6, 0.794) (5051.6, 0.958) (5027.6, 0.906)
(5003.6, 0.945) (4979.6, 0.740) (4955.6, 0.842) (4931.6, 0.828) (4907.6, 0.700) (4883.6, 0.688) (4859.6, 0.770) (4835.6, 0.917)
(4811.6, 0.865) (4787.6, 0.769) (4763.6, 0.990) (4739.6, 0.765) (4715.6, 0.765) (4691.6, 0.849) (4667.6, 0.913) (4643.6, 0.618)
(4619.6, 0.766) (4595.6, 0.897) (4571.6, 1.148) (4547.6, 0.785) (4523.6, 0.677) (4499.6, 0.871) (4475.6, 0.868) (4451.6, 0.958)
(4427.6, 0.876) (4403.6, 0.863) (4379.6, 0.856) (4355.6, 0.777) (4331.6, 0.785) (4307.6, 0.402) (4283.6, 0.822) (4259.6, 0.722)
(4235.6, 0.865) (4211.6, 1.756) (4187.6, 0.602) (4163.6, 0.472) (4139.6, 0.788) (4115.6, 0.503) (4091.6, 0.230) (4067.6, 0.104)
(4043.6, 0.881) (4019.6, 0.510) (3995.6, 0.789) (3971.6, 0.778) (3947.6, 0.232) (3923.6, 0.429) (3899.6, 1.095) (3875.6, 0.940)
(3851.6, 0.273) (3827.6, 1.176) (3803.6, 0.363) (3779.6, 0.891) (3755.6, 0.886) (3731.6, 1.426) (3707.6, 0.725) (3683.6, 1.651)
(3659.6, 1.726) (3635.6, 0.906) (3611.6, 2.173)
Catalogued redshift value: 0.13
